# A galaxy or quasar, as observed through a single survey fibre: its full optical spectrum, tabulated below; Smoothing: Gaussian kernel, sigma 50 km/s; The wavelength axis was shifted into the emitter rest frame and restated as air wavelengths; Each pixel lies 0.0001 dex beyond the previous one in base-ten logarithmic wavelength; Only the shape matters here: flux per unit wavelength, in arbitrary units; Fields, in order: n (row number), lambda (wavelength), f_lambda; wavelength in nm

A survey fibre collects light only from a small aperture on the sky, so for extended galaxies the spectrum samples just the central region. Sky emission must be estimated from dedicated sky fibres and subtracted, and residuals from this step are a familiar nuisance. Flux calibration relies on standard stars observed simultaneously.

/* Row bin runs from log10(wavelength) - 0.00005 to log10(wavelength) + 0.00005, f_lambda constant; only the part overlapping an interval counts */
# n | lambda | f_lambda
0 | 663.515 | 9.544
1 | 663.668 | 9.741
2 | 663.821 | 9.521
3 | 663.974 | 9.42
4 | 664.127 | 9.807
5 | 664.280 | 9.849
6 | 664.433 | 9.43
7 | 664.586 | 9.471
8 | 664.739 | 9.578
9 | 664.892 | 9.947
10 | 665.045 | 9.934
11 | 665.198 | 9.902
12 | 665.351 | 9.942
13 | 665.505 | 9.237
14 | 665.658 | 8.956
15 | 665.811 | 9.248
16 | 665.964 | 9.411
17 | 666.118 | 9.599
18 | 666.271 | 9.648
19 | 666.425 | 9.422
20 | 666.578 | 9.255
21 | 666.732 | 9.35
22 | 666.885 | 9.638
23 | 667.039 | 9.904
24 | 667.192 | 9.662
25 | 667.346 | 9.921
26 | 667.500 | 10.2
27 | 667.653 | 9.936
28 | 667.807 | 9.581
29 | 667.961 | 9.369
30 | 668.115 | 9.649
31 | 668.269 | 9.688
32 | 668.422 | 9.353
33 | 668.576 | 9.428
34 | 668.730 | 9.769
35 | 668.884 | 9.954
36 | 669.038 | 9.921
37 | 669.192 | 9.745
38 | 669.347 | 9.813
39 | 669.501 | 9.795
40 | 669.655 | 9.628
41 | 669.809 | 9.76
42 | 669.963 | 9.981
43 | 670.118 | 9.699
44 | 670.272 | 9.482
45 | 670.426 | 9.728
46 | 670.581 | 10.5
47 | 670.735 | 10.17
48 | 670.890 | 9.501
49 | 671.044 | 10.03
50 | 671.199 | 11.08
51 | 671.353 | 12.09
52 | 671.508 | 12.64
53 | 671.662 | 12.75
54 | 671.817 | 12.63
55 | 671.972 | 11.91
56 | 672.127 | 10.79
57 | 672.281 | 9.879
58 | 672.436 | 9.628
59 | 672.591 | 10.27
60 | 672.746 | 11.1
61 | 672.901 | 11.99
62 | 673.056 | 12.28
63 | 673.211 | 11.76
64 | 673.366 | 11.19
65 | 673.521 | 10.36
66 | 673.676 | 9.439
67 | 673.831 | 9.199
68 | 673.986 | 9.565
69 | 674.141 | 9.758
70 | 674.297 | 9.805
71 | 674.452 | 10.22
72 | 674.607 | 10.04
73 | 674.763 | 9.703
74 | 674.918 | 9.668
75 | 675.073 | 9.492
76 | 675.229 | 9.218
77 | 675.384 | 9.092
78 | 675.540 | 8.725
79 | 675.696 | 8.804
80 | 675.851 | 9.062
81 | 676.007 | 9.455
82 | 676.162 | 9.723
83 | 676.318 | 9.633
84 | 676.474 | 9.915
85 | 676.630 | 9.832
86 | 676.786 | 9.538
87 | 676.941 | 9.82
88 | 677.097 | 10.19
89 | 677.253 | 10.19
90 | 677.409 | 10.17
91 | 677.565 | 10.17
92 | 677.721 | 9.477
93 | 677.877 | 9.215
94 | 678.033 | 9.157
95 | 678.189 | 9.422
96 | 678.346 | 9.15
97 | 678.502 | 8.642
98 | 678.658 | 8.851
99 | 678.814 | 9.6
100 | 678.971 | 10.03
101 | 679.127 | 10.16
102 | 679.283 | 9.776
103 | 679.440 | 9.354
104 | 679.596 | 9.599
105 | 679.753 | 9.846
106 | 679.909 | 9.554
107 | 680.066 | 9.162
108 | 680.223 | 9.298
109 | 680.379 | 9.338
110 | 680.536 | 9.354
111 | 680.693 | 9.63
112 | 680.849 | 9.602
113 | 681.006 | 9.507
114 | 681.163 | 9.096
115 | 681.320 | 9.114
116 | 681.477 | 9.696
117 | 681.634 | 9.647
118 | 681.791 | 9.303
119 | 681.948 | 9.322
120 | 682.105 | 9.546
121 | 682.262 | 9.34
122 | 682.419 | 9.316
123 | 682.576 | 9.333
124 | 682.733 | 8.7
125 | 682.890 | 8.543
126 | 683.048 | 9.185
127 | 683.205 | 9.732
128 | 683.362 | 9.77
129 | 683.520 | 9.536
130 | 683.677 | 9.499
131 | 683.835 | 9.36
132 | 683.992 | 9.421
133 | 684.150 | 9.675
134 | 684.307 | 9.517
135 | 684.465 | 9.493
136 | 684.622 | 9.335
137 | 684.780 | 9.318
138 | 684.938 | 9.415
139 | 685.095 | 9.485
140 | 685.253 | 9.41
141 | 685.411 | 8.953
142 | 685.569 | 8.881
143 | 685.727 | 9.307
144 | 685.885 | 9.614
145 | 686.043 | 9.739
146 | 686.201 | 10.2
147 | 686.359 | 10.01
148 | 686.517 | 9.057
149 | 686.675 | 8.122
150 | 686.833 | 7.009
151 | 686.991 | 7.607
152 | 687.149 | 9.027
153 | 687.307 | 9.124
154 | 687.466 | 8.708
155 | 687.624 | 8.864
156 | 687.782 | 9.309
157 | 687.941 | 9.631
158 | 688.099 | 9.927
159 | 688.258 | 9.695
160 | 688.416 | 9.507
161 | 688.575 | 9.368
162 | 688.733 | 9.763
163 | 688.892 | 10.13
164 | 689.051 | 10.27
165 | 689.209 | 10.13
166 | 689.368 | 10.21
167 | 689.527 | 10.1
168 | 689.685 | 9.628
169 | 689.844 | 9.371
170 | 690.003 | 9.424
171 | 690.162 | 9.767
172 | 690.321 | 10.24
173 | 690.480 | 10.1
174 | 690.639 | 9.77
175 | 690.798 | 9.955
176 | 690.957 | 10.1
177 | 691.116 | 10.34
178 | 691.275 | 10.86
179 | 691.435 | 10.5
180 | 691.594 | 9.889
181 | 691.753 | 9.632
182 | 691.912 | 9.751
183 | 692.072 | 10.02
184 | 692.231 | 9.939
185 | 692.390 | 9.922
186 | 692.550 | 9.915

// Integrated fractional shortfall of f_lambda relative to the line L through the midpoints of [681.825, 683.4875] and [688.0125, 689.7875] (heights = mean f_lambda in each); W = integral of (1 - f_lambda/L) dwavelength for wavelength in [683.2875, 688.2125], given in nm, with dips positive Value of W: 0.17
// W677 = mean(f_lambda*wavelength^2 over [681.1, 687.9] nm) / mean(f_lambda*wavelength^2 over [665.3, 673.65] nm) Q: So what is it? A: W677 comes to 0.95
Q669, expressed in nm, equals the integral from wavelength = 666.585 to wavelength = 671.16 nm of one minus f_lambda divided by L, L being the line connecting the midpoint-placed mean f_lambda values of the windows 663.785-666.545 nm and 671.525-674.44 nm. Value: 0.18 nm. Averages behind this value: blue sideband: 9.57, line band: 9.77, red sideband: 10.8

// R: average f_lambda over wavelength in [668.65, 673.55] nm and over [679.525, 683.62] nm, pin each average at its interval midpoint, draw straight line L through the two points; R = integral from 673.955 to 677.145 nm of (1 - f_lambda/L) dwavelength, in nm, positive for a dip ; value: 0.163 nm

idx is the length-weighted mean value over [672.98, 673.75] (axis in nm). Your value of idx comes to 11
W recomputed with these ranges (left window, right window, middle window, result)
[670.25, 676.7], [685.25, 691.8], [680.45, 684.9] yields 0.20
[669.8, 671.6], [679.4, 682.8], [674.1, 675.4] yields 0.04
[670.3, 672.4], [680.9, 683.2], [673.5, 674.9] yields 0.10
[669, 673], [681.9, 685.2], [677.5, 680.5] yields 0.11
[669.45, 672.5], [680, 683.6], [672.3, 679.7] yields 0.15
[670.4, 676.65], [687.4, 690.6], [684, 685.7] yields 0.09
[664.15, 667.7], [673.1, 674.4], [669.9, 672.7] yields -0.20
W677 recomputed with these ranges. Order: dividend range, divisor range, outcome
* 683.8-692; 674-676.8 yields 1.04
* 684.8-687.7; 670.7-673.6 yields 0.84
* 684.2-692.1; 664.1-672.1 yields 1.01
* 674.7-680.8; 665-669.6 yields 1.02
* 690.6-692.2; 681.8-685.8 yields 1.10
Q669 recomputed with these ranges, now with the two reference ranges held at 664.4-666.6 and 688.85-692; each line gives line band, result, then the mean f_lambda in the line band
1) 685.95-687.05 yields 0.12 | 8.86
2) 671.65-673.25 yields -0.27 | 11.3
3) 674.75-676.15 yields 0.07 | 9.25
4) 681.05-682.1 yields 0.05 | 9.38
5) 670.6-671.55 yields -0.12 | 10.8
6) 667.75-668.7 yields 0.01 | 9.53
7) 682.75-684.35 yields 0.08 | 9.39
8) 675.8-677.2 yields 0.01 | 9.71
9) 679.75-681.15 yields 0.05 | 9.44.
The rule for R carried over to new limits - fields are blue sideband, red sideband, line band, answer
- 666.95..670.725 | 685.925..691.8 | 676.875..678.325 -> -0.005 nm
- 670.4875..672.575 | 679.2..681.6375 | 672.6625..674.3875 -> 0.015 nm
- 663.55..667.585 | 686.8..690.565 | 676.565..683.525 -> 0.037 nm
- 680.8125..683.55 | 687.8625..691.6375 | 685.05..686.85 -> 0.079 nm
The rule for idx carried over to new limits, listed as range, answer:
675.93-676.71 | 9.71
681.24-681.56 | 9.4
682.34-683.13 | 9.02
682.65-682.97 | 8.62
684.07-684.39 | 9.58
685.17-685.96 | 9.22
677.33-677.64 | 10.2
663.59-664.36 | 9.66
